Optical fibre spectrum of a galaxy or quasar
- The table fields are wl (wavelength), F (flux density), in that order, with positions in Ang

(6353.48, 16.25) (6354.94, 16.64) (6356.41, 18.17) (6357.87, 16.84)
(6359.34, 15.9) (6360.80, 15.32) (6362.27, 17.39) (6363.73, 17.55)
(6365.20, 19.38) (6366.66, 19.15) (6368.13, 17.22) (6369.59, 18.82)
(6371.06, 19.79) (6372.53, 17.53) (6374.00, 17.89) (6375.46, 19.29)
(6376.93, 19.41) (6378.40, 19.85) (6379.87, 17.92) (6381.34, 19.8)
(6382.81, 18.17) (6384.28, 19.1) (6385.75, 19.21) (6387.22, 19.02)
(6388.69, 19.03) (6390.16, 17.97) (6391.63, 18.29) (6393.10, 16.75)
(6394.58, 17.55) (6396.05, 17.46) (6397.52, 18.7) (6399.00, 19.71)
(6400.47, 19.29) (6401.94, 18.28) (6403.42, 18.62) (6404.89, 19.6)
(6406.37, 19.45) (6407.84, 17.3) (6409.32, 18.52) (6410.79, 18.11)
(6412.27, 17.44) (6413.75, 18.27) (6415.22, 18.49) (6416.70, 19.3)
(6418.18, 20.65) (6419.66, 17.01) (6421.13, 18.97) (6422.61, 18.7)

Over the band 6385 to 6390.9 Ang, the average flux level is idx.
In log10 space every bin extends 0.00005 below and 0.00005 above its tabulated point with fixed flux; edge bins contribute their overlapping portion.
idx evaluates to 18.8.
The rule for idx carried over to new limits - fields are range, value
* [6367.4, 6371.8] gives 18.6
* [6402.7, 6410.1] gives 18.7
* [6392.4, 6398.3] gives 17.6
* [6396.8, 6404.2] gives 18.9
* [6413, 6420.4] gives 18.8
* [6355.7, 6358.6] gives 17.5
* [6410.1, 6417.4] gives 18.3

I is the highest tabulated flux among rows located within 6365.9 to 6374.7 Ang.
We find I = 19.79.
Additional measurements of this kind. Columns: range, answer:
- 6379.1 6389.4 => 19.8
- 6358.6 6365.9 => 19.38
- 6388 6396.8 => 19.03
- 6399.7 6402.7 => 19.29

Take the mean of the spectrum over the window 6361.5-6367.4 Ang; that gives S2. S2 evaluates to 18.3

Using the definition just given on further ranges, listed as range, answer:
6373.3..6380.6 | 18.9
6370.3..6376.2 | 18.6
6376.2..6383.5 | 19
